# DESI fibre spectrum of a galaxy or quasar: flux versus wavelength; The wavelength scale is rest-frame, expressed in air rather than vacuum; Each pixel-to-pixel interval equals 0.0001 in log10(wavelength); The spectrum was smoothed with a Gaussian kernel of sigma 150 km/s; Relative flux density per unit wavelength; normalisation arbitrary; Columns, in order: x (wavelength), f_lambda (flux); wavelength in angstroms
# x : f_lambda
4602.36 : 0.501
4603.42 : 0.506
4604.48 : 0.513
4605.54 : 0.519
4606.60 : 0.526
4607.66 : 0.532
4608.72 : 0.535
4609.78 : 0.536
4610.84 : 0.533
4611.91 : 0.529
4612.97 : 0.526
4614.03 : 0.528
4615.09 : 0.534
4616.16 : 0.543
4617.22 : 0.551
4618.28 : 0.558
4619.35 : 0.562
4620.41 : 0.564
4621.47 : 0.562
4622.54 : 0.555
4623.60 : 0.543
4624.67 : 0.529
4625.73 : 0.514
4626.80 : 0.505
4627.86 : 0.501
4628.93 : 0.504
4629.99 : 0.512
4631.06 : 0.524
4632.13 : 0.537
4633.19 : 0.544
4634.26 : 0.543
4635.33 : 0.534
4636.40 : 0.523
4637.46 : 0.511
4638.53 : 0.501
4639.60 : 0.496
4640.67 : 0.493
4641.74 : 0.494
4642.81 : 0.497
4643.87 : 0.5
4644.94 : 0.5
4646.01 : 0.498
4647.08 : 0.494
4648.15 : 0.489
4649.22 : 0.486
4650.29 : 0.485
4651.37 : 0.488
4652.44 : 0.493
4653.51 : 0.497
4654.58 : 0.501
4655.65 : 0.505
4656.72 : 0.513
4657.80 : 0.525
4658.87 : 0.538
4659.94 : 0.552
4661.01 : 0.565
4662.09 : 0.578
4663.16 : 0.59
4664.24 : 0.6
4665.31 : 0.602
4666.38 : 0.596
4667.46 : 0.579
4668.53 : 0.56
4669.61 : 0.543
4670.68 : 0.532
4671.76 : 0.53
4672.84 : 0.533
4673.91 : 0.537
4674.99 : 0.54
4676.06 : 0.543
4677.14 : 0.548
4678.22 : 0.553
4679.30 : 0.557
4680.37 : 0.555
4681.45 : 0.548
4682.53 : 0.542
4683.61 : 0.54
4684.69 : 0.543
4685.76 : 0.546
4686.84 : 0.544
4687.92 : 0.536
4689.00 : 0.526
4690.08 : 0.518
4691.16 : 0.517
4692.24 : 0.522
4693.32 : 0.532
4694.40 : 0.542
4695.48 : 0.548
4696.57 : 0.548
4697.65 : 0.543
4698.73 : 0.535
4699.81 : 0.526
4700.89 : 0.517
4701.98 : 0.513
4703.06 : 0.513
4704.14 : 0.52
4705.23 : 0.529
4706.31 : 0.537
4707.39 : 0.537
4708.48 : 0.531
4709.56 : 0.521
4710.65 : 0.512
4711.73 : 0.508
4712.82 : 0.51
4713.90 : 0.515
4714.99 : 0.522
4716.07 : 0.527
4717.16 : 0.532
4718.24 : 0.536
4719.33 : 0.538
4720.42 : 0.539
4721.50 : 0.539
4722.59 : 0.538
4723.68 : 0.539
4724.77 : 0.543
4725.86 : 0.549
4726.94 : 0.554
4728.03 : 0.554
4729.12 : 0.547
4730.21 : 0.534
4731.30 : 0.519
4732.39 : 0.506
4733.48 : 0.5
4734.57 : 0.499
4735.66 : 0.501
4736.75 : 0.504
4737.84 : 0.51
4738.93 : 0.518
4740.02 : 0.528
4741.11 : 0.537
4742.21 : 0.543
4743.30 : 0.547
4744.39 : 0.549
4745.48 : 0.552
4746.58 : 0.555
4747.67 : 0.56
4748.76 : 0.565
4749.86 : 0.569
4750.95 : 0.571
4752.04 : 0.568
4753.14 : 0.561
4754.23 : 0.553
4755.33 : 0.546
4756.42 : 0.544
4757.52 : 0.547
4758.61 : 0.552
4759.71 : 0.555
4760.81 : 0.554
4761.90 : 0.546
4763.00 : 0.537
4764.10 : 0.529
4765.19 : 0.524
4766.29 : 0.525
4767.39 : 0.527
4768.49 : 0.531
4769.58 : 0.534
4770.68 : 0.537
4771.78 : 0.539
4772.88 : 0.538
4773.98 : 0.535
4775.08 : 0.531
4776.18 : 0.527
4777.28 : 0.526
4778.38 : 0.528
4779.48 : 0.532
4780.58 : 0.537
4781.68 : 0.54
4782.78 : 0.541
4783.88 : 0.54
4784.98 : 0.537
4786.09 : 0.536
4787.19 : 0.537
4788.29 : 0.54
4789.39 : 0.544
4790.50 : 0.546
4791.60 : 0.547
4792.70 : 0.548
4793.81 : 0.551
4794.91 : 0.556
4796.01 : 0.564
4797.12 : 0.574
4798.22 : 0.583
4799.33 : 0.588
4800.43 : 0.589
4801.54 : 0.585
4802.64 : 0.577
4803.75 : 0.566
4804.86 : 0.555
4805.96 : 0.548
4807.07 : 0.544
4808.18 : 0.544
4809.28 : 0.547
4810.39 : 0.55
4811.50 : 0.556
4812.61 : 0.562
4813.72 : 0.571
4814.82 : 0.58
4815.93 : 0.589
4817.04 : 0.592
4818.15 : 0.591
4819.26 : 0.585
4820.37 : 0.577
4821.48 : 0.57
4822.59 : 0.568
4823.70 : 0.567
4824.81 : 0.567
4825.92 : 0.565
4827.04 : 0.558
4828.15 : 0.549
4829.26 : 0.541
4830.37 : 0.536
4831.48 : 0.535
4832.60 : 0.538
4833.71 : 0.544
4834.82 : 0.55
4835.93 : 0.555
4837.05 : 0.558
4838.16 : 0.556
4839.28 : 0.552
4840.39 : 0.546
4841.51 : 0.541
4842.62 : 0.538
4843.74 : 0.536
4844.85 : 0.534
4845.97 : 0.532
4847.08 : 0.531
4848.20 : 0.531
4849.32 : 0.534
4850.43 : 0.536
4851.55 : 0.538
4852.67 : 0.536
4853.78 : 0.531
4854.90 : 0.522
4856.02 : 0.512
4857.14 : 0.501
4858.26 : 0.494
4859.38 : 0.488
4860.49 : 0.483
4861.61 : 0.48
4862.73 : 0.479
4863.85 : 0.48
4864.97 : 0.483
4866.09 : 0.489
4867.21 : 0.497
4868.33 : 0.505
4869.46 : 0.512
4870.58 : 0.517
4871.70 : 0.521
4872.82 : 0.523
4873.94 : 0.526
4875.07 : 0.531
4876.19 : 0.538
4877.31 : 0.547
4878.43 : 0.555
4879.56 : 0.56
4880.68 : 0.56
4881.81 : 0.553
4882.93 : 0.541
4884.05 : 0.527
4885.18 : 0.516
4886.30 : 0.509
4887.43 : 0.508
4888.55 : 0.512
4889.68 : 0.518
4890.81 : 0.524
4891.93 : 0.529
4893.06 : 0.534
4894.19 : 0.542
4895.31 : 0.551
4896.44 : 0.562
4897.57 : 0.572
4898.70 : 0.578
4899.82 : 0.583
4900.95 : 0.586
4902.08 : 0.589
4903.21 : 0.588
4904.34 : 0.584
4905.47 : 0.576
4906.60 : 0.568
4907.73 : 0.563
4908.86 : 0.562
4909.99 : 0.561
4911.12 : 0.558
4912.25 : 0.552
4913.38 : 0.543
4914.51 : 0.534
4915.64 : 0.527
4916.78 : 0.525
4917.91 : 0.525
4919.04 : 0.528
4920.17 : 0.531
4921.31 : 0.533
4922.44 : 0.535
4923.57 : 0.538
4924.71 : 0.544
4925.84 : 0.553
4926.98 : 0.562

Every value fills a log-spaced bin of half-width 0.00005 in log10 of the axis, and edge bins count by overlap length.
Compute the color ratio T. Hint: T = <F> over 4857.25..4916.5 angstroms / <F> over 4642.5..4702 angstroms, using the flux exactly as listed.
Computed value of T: 1.00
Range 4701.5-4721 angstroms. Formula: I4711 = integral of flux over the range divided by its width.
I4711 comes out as 0.525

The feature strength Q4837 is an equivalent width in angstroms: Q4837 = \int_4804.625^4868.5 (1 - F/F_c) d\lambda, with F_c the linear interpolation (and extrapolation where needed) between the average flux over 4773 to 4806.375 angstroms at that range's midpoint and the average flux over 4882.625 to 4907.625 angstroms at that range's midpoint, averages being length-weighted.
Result 1.27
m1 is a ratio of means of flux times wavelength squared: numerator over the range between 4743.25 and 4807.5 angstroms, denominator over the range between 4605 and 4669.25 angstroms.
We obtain 1.1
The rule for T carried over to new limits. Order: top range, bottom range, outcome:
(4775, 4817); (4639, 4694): 1.04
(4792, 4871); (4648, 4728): 1.02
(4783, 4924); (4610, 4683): 1.02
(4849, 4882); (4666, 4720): 0.97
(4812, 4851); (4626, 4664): 1.08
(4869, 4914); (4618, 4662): 1.06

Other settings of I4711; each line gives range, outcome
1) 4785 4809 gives 0.558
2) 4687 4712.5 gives 0.527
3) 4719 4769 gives 0.539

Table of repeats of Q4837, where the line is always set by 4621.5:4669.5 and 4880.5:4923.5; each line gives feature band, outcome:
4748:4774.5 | -0.5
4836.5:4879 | 1.7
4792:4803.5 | -0.7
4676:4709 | -0.4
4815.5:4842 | -0.9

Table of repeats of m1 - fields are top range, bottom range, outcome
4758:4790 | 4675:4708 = 1.04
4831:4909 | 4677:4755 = 1.07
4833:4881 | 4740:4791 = 1.01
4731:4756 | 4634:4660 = 1.11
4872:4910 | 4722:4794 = 1.08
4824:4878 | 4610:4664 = 1.10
